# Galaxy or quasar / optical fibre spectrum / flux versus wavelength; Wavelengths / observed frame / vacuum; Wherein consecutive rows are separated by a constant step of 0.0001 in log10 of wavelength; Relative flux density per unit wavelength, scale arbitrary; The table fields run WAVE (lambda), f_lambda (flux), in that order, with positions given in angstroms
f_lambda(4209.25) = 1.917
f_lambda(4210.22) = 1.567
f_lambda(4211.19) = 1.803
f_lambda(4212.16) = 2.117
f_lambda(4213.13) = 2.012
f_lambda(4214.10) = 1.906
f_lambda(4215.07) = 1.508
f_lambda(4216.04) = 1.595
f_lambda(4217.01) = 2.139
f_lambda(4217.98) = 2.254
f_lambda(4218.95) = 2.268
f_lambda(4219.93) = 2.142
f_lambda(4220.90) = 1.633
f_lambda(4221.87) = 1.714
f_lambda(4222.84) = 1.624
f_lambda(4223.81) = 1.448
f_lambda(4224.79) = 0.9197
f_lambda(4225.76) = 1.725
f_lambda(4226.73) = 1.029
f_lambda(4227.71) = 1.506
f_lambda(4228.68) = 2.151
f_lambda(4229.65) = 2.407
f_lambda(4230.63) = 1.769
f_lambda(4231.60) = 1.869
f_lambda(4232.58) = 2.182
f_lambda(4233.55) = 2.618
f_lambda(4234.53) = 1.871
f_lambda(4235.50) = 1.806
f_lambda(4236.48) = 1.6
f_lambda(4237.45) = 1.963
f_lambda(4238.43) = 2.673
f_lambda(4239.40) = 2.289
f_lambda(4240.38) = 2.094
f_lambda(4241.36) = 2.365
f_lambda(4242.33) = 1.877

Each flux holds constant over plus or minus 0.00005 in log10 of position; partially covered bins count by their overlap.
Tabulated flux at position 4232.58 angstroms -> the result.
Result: 2.182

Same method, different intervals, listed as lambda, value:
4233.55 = 2.618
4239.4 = 2.289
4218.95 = 2.268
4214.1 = 1.906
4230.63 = 1.769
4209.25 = 1.917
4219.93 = 2.142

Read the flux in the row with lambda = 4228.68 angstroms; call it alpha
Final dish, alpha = 2.151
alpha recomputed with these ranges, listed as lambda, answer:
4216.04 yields 1.595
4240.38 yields 2.094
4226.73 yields 1.029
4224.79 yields 0.9197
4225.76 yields 1.725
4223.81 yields 1.448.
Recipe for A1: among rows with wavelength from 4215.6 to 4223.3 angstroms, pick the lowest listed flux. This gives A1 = 1.595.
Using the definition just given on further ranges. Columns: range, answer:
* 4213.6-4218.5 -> 1.508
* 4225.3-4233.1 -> 1.029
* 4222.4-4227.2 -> 0.9197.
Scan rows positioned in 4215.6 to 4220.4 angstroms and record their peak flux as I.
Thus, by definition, 2.268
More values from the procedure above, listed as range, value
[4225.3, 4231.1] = 2.407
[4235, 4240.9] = 2.673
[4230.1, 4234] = 2.618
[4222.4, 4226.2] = 1.725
